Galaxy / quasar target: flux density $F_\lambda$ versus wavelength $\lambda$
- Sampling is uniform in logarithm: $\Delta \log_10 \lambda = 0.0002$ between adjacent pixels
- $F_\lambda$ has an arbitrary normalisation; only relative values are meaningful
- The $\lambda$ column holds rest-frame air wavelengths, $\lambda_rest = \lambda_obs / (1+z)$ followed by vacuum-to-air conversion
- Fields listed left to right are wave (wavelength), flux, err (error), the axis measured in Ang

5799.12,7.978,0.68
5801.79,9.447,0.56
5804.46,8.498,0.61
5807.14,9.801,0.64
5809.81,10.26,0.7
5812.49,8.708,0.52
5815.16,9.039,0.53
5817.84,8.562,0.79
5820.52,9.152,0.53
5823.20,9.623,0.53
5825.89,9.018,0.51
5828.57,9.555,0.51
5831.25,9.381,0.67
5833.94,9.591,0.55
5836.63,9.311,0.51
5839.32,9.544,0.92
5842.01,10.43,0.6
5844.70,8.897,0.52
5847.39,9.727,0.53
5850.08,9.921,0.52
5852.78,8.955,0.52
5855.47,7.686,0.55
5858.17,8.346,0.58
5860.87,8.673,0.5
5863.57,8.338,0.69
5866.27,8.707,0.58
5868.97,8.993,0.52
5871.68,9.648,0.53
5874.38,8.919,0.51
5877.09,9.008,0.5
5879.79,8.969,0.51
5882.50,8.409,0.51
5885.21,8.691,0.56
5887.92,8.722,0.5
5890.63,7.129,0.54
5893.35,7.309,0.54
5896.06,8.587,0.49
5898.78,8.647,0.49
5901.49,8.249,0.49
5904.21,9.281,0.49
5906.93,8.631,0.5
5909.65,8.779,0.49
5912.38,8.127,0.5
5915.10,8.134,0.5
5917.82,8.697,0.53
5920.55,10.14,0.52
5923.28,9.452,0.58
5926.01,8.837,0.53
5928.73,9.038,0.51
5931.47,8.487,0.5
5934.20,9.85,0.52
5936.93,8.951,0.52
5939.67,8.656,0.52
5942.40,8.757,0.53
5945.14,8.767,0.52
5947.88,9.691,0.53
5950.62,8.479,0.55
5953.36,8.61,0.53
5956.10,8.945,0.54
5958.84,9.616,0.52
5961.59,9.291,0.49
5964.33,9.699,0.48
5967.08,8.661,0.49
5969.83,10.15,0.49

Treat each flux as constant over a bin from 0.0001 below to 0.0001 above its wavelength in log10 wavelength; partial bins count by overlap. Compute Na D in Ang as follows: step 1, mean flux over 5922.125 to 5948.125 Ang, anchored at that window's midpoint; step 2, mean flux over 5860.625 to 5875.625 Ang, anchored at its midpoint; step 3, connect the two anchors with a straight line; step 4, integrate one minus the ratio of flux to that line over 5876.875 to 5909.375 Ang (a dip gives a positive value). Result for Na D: 1.75 Ang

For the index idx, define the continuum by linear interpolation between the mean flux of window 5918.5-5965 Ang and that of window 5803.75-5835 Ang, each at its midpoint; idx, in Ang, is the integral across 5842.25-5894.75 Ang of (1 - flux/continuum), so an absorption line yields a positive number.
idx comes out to 2.80 Ang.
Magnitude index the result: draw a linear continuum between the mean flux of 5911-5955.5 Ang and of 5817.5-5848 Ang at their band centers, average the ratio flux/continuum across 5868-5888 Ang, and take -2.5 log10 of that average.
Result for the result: 0.03 mag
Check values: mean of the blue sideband 9.42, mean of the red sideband 8.92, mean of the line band 8.93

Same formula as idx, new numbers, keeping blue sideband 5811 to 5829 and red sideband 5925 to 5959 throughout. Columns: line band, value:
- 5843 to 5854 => -0.44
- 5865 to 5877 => -0.05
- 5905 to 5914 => 0.44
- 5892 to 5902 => 0.90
